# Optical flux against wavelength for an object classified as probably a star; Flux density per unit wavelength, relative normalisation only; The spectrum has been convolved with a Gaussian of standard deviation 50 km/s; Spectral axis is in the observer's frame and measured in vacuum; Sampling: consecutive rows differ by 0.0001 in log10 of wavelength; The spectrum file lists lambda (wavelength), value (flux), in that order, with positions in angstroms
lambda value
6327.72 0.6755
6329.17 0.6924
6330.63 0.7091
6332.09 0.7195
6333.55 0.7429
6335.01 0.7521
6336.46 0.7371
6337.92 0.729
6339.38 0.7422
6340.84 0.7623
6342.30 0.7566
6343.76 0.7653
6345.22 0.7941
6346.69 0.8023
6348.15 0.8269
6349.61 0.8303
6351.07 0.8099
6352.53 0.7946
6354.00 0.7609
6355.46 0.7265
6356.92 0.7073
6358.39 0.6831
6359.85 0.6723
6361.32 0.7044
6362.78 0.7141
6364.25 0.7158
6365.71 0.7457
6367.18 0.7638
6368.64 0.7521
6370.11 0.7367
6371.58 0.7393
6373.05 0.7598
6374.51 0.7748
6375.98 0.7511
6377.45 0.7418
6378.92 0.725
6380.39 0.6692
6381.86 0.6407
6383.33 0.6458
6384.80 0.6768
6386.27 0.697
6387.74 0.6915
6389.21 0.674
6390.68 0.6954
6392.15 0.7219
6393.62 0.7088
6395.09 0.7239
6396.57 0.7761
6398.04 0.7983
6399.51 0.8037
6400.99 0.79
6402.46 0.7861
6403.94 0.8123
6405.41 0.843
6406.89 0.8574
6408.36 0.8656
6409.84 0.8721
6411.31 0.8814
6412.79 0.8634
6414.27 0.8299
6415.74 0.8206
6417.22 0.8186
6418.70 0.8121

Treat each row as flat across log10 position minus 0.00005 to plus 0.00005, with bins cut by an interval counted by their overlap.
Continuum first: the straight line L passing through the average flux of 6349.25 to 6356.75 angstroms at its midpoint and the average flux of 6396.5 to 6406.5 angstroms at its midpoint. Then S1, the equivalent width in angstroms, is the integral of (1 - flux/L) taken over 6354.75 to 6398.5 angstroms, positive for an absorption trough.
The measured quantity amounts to 4.05 angstroms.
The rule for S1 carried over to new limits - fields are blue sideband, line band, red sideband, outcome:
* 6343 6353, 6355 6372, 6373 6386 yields 0.76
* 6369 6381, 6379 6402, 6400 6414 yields 2.12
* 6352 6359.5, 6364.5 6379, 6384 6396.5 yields -0.65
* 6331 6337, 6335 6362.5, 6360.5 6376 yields -0.62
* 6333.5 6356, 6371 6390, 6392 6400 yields 1.38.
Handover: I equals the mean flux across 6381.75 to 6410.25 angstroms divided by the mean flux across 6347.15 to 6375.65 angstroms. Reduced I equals 1.01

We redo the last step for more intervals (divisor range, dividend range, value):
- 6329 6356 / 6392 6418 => 1.06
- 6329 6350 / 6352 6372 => 0.96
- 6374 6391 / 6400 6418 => 1.20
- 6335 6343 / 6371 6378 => 1.01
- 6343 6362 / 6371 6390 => 0.93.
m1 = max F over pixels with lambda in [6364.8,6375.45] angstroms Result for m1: 0.7748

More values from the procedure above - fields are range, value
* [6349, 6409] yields 0.8656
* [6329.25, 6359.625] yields 0.8303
